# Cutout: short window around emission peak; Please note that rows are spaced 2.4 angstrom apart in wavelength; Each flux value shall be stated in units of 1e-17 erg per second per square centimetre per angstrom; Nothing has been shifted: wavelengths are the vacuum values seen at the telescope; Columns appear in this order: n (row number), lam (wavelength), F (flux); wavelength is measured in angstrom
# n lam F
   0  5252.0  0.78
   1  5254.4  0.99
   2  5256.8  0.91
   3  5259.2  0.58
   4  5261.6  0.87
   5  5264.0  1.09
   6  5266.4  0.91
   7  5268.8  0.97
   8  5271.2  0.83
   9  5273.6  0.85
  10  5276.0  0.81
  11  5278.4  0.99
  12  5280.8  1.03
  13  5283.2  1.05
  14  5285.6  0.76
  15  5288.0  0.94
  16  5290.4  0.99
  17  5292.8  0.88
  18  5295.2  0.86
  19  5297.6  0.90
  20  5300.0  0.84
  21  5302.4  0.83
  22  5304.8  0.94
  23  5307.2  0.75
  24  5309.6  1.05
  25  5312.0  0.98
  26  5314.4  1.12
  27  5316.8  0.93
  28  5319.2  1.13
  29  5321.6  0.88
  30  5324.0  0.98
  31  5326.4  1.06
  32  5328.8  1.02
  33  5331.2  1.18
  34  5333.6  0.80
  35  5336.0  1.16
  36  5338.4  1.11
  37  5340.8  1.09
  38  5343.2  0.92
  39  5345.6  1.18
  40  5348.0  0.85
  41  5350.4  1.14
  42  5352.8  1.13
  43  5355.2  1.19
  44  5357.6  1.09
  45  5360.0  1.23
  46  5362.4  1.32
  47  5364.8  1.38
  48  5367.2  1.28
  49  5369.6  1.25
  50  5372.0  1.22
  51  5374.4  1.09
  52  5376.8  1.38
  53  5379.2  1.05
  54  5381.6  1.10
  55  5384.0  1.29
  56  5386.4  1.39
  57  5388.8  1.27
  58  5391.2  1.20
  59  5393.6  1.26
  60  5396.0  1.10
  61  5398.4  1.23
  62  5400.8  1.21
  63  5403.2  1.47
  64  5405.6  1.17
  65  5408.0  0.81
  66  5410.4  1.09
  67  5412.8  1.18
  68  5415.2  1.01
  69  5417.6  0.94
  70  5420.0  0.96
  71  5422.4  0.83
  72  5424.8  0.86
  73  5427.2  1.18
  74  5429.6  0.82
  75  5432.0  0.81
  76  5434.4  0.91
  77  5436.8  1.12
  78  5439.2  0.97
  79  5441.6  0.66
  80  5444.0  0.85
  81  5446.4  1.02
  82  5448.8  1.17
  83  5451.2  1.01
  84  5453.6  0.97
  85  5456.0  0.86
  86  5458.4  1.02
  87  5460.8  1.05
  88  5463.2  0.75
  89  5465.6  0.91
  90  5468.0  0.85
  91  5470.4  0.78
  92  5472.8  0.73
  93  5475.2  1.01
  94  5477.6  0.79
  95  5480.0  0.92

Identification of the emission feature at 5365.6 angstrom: C III]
